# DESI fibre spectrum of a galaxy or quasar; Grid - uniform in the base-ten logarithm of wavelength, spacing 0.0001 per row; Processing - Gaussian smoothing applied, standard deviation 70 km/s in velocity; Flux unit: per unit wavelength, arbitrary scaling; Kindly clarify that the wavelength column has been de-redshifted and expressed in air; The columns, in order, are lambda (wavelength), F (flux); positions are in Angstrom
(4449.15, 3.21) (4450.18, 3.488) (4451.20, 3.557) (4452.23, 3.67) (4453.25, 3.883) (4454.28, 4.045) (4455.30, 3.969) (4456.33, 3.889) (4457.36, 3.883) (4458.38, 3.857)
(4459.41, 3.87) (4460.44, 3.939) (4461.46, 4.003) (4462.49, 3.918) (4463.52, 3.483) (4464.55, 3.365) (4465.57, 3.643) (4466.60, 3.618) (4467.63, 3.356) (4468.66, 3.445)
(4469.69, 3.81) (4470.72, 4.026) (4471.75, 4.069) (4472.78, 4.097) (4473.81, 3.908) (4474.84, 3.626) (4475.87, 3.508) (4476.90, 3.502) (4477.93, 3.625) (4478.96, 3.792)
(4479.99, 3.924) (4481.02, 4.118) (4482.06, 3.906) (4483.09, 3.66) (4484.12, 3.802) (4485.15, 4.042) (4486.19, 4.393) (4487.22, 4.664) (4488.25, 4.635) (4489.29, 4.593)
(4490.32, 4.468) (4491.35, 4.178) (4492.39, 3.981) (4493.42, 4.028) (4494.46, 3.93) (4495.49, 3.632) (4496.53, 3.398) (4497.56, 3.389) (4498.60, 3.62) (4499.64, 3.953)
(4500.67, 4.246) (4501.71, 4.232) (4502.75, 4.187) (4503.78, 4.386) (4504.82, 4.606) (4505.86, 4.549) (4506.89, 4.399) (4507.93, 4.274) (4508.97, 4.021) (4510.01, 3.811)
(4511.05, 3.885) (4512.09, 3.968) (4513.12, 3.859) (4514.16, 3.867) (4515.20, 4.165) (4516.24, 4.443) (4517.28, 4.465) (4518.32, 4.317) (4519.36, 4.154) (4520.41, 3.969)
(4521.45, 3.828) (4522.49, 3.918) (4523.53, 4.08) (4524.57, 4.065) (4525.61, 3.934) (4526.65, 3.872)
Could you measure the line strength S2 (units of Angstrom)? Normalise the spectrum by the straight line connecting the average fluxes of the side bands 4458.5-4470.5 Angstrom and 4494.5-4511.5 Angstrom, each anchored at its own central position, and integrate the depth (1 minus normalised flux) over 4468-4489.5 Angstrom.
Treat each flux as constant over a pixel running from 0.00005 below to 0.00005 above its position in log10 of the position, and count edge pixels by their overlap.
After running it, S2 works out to -0.7 Angstrom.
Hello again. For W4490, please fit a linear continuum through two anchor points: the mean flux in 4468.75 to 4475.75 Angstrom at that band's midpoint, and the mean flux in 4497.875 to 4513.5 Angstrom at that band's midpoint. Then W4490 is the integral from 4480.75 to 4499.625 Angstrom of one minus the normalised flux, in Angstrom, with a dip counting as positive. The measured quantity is -0.1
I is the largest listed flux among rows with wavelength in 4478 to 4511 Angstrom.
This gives 4.664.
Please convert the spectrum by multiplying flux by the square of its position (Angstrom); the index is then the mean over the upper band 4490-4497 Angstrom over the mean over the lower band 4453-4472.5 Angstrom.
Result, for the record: 1.05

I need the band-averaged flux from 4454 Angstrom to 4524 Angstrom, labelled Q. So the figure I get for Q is 3.97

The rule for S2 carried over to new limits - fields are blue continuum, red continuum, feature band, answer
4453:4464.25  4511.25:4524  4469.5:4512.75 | -0.36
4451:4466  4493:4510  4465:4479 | 0.61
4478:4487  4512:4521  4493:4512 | 0.18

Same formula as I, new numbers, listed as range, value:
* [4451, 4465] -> 4.045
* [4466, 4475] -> 4.097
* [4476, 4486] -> 4.118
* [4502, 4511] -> 4.606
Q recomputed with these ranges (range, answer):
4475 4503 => 3.97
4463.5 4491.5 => 3.91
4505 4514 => 4.11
